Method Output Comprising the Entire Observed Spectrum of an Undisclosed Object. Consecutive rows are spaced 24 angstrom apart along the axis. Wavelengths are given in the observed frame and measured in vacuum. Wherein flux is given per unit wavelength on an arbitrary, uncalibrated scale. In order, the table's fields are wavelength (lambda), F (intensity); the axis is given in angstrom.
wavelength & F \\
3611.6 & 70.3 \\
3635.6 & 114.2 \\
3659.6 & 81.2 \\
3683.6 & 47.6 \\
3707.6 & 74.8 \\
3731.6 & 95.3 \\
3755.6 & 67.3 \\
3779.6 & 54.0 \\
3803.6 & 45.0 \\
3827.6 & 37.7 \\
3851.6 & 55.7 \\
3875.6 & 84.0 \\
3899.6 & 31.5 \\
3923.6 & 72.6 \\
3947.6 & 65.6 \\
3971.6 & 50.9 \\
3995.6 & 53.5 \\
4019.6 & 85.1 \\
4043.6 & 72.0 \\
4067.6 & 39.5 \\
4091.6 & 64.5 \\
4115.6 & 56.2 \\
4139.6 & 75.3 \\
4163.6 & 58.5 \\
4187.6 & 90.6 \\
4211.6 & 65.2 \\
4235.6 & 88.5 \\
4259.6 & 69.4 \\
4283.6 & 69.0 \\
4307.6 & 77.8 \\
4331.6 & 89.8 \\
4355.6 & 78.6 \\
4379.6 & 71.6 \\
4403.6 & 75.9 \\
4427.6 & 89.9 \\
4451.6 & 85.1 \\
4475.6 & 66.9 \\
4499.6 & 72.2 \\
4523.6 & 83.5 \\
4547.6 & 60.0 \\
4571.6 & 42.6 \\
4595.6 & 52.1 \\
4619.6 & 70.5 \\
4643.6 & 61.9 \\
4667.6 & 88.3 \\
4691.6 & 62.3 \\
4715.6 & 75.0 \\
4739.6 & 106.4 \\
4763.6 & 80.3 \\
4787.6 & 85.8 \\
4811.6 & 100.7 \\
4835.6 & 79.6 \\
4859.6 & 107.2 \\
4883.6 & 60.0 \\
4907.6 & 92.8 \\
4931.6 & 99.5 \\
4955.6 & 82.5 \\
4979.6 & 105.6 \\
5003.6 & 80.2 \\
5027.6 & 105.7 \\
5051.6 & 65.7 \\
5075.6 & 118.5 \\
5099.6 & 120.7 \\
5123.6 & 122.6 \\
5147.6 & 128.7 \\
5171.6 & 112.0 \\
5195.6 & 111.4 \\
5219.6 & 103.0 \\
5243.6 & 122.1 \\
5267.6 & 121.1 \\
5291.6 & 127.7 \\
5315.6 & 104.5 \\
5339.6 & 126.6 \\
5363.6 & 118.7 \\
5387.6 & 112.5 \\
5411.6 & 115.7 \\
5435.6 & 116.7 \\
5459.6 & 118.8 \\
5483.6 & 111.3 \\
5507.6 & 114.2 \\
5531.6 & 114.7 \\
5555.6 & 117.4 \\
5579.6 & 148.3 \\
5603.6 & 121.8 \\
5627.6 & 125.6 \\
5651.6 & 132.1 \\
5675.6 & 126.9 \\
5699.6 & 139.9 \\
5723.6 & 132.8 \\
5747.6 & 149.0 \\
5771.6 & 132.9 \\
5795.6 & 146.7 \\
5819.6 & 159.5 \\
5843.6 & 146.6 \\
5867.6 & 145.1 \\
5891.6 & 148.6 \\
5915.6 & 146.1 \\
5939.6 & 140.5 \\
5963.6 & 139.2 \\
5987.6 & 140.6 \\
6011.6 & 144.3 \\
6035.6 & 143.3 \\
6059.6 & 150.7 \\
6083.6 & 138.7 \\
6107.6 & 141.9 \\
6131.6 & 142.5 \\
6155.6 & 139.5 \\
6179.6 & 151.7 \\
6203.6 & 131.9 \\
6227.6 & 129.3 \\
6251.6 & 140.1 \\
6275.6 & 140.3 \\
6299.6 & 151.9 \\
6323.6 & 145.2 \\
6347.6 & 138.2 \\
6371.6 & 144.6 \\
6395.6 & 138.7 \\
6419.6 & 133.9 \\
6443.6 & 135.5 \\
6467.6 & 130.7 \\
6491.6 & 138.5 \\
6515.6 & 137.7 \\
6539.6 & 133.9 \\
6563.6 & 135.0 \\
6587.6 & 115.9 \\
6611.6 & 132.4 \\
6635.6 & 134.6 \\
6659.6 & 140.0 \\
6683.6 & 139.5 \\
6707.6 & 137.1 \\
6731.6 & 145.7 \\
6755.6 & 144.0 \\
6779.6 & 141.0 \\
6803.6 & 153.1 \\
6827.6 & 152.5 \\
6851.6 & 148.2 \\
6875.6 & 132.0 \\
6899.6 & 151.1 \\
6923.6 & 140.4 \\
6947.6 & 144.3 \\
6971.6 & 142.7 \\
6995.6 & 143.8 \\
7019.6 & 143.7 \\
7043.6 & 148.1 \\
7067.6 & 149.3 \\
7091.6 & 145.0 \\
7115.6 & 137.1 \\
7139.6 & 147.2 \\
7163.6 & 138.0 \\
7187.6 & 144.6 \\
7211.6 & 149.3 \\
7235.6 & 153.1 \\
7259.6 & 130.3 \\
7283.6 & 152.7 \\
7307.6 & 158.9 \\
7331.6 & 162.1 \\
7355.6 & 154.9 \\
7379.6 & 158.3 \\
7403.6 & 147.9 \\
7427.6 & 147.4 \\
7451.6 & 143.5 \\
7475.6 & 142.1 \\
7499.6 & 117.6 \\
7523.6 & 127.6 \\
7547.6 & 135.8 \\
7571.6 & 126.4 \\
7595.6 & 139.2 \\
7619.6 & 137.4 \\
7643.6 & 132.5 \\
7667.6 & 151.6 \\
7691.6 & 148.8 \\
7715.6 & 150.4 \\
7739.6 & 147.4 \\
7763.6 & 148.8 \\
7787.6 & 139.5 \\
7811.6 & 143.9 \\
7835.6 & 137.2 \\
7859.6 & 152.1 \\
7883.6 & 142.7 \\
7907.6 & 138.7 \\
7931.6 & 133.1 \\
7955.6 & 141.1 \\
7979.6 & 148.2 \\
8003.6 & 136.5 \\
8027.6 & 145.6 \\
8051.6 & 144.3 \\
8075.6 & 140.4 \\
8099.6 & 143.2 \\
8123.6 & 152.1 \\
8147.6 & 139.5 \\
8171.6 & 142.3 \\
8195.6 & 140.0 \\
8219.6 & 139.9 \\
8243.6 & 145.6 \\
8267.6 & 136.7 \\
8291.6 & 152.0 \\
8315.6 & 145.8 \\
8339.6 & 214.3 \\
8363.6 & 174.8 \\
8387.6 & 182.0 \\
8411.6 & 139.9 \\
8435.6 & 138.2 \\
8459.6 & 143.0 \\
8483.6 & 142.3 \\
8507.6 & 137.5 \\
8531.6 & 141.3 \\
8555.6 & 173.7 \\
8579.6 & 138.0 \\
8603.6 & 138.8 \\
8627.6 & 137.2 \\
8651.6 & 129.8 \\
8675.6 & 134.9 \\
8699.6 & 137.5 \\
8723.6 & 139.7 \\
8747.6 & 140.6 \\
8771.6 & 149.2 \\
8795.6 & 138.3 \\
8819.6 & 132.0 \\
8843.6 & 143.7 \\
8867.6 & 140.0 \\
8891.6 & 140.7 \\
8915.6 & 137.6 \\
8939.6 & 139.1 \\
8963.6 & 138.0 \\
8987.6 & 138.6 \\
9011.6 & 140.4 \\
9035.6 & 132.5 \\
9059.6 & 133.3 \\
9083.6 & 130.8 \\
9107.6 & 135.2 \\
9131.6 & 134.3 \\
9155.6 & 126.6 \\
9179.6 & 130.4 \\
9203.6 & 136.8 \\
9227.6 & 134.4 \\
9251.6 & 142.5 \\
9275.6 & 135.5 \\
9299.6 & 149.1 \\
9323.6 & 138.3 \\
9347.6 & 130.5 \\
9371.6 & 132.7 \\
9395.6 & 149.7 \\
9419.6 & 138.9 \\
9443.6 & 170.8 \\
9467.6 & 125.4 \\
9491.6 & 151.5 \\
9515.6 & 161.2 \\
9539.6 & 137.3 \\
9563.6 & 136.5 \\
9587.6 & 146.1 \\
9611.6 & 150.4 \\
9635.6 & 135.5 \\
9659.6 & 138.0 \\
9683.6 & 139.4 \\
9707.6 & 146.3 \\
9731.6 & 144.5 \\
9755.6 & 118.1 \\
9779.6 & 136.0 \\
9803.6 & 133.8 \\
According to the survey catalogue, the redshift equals 0.272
